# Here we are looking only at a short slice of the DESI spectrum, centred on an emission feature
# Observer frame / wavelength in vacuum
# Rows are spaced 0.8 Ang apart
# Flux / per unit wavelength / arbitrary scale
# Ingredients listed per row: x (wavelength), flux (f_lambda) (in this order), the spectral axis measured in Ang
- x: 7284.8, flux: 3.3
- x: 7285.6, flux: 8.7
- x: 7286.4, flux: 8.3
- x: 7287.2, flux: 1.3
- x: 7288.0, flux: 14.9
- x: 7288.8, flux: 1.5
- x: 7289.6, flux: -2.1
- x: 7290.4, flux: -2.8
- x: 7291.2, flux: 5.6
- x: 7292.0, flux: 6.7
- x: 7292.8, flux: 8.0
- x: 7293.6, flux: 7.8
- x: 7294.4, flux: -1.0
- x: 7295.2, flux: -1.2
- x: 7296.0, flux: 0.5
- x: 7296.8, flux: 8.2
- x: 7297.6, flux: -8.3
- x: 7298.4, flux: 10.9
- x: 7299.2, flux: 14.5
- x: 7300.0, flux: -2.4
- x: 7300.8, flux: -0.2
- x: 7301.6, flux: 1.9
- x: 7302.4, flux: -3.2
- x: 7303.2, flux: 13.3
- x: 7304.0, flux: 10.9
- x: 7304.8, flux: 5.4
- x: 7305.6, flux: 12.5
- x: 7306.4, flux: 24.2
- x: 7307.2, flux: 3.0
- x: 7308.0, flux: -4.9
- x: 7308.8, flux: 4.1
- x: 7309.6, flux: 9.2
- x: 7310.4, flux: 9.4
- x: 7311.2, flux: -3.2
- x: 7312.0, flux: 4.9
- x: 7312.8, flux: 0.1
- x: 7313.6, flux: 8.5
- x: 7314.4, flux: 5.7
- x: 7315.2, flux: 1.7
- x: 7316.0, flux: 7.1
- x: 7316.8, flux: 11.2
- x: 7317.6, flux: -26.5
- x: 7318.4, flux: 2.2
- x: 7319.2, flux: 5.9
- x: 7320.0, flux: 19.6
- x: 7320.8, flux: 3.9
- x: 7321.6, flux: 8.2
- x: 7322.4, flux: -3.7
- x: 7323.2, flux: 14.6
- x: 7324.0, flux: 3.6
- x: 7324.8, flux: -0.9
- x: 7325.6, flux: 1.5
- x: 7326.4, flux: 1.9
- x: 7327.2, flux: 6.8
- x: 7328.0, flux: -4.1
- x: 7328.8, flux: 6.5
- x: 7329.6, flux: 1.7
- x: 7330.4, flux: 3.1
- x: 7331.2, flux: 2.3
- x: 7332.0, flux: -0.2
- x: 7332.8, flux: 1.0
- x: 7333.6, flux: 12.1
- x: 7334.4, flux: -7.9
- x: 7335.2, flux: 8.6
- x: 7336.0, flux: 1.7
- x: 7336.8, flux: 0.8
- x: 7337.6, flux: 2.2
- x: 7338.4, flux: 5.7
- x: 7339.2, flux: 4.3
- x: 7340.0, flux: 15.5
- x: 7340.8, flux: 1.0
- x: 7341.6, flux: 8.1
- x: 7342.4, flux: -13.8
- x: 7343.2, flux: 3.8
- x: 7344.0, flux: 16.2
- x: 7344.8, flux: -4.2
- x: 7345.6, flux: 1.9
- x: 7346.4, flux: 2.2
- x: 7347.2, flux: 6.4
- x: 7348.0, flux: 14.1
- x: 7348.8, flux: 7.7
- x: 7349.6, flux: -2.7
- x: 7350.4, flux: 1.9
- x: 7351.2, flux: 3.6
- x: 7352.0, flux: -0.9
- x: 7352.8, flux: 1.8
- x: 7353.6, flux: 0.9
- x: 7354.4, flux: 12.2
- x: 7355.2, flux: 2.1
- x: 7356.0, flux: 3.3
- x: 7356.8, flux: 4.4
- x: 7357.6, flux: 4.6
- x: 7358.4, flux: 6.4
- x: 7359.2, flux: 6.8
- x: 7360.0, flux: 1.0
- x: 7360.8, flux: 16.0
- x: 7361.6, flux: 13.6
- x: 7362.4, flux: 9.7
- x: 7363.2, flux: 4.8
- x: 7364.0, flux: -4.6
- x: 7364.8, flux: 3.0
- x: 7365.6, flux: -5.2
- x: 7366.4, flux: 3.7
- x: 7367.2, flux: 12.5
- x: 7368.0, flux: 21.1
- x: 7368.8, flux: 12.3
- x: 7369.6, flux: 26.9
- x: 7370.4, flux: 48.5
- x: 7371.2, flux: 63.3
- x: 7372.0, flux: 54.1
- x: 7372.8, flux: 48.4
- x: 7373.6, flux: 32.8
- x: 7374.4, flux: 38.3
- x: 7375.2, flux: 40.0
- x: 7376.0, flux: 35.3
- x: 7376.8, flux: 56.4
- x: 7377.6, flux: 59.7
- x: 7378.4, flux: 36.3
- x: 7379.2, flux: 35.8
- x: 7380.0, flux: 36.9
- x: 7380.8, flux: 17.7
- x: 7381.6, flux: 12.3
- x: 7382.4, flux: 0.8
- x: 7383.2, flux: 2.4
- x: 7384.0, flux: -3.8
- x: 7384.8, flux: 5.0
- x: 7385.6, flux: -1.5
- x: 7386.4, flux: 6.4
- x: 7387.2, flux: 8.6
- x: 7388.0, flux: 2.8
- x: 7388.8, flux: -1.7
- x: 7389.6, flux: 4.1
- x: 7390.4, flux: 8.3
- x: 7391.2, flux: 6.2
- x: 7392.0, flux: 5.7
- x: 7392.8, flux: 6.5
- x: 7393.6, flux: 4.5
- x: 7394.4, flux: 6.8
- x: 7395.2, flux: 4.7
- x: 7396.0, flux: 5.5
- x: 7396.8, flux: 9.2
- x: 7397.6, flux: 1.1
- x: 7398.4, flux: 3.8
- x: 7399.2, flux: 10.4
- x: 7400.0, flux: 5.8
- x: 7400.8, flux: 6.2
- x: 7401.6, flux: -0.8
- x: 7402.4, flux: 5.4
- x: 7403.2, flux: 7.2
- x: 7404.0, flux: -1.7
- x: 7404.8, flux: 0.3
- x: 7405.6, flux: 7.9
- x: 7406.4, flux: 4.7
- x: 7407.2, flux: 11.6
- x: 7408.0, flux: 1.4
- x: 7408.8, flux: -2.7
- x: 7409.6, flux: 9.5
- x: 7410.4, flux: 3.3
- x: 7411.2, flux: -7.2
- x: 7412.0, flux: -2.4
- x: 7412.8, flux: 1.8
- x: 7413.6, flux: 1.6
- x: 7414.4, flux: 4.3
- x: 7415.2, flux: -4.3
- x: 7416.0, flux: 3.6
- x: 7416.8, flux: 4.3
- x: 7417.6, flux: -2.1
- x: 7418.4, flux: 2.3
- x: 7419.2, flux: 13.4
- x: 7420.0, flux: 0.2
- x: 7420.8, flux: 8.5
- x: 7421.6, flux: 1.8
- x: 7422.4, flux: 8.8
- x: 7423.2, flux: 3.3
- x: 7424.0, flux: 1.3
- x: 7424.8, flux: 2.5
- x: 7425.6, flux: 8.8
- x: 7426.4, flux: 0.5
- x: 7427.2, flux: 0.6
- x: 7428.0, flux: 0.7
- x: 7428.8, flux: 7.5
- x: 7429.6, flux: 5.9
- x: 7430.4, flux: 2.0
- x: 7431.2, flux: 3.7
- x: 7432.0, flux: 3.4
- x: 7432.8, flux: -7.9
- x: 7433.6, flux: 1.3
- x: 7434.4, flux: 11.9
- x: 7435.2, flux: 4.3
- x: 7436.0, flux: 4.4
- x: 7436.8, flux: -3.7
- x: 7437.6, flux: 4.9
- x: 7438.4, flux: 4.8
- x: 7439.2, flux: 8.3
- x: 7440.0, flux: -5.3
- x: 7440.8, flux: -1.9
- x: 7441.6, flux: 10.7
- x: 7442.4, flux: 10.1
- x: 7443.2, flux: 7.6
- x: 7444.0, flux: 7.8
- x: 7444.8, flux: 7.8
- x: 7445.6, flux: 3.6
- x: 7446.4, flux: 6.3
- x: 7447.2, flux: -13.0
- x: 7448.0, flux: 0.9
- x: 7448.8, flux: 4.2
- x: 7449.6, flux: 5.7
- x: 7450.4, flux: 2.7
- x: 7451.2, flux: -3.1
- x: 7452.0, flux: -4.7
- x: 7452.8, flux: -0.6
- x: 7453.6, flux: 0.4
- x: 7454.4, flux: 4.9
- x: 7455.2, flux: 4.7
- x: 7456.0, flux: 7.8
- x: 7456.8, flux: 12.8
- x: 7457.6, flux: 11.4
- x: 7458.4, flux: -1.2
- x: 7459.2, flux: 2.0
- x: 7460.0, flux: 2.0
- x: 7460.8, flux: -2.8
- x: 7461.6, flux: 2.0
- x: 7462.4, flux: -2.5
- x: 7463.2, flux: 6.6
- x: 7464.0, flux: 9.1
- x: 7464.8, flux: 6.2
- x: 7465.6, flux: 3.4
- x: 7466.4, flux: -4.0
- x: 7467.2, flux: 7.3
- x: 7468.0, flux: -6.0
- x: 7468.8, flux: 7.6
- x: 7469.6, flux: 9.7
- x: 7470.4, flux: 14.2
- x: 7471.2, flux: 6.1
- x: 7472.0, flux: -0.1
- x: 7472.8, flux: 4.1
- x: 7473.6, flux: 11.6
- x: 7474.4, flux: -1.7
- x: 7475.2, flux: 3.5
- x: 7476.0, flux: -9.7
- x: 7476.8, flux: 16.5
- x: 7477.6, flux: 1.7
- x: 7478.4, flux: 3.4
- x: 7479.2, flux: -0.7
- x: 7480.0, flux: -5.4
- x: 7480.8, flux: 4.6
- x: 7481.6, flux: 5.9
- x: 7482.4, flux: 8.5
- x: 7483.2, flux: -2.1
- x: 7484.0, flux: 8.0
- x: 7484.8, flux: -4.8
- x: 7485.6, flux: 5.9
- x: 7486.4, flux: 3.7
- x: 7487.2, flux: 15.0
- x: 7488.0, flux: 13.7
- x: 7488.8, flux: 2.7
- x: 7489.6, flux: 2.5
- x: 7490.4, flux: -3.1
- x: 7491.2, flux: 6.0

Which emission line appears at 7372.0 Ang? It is [O II] 3727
